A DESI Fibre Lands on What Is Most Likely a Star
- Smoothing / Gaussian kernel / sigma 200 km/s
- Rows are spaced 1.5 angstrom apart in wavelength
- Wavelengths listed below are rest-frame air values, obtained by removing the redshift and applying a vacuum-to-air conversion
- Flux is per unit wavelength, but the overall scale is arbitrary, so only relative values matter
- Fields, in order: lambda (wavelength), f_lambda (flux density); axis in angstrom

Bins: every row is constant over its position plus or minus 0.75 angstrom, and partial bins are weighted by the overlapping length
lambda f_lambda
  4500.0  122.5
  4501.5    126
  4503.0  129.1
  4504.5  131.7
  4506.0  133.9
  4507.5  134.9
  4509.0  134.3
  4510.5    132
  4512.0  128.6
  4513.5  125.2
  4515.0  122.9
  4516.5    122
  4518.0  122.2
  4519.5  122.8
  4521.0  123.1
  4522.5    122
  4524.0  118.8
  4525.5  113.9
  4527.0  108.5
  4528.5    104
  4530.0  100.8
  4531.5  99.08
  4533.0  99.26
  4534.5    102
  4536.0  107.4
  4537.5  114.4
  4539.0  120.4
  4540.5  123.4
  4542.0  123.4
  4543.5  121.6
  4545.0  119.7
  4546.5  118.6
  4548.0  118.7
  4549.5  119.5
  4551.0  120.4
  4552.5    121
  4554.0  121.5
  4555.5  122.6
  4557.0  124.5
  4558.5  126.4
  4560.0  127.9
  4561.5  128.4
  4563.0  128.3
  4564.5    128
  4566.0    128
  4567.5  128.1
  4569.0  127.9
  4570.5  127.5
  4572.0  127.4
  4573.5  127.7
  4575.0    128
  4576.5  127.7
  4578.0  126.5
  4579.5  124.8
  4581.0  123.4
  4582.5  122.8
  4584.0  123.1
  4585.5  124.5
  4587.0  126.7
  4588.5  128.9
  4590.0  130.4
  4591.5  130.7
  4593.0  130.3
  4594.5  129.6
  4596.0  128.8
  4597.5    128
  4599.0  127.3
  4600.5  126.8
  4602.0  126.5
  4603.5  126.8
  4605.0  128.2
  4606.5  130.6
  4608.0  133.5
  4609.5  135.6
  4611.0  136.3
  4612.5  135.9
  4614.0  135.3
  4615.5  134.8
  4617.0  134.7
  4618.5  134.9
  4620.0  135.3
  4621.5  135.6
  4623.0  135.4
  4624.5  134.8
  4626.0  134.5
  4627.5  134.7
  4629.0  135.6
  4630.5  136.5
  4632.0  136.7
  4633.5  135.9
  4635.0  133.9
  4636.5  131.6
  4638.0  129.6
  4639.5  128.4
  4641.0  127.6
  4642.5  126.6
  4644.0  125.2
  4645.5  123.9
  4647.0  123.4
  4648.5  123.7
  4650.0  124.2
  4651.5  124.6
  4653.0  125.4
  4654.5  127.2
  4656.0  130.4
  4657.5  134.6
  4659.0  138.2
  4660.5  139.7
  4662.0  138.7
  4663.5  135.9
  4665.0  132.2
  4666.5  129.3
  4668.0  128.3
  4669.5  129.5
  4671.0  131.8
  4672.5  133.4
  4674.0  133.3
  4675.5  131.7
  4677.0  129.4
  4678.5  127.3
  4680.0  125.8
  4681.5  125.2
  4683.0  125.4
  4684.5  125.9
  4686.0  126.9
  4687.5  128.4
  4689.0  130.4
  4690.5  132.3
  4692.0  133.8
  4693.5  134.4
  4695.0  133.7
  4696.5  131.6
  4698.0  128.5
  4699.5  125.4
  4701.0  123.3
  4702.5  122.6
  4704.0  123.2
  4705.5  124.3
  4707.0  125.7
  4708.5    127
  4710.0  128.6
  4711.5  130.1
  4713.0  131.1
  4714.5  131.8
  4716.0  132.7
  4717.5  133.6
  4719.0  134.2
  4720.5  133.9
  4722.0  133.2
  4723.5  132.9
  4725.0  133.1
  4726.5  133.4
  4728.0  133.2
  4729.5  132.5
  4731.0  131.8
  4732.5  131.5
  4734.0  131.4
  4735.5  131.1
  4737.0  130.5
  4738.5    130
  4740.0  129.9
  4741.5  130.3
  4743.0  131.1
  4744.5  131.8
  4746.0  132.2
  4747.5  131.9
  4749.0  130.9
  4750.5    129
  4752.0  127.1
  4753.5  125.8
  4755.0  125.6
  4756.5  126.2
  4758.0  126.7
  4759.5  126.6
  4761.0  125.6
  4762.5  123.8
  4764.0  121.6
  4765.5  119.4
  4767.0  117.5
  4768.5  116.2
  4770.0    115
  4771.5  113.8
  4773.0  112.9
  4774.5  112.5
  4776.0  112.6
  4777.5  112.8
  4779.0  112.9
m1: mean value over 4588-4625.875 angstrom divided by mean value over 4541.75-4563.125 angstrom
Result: 1.08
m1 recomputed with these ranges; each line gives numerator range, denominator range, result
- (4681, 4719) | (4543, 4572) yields 1.04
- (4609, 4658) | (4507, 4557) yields 1.11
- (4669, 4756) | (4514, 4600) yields 1.07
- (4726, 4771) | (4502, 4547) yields 1.07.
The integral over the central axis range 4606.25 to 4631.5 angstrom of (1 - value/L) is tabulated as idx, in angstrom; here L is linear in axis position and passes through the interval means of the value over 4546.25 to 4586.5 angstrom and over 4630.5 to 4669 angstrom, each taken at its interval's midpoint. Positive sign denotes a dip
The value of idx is -1.3 angstrom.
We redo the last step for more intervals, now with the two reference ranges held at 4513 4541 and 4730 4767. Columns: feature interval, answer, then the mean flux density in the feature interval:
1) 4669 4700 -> -1.40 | 130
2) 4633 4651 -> -0.92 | 128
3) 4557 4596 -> -3.33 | 127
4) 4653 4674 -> -1.70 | 133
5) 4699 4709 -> 0.08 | 124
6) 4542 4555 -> -0.55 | 120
